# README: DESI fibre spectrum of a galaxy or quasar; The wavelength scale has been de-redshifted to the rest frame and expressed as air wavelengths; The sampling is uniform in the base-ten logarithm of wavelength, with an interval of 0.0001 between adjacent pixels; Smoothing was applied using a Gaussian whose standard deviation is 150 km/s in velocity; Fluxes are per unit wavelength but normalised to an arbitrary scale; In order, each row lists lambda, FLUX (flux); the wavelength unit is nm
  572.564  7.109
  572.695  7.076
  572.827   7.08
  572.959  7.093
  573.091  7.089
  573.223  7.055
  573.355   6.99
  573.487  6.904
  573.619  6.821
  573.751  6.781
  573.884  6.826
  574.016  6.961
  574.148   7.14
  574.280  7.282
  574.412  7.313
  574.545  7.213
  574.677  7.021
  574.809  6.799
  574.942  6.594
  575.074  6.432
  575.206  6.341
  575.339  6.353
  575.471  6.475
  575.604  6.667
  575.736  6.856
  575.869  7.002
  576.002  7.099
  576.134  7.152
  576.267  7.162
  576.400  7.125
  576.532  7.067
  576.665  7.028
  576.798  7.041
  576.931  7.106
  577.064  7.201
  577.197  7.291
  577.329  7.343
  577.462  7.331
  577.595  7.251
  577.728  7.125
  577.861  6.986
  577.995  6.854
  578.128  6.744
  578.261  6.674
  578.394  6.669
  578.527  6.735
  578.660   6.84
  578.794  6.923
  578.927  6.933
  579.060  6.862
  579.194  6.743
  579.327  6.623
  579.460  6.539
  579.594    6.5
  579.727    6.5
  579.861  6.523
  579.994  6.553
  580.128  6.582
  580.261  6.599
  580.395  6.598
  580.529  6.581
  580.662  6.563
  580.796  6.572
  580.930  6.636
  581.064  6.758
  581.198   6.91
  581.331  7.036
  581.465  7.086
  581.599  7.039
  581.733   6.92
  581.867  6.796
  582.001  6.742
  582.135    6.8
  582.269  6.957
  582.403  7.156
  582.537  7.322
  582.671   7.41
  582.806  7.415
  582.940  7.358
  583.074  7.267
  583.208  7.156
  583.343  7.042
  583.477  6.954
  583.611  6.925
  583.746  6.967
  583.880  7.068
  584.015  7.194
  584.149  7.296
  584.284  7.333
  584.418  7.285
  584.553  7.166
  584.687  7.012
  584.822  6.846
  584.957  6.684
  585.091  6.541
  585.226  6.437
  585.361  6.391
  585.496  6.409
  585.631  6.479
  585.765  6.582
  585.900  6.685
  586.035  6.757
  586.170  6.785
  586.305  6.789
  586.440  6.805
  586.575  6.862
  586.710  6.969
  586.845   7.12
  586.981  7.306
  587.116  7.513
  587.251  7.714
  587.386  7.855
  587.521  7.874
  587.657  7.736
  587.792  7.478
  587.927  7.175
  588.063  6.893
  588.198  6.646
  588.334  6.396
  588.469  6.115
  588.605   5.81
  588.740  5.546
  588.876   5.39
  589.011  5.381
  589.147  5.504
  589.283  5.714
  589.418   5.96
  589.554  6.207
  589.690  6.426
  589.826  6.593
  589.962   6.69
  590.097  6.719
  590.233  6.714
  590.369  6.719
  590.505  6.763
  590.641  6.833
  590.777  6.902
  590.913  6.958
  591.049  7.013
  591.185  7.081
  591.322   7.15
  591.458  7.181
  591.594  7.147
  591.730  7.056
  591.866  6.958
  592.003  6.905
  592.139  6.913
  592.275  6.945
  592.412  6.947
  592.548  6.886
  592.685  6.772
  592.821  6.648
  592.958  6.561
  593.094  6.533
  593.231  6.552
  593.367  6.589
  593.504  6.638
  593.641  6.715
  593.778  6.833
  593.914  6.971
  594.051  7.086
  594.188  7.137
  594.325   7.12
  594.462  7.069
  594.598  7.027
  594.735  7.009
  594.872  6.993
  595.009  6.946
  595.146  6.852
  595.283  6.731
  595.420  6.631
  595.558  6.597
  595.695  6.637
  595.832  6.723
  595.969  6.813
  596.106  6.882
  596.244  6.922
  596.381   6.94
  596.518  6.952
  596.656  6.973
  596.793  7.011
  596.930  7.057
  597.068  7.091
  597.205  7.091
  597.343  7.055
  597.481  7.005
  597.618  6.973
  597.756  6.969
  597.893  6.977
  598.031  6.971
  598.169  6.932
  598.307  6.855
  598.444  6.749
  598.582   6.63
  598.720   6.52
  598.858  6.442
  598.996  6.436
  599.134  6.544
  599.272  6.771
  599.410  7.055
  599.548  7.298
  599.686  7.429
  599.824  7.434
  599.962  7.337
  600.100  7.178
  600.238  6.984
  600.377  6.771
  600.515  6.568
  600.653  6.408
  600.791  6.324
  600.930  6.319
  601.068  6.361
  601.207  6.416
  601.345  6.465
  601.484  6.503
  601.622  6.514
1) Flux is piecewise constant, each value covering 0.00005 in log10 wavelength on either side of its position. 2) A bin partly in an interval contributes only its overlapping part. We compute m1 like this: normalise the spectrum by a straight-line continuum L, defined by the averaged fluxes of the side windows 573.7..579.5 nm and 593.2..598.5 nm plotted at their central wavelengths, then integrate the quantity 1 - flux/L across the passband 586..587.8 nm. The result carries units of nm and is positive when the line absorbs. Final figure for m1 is -0.090 nm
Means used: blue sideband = 6.92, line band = 7.26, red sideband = 6.9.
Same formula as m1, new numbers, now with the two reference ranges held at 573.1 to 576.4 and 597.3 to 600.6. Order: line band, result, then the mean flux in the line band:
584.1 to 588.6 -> -0.033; 6.95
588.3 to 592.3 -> 0.222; 6.52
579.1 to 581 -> 0.086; 6.58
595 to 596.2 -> 0.027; 6.75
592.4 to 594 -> 0.044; 6.72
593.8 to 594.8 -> -0.021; 7.06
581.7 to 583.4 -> -0.052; 7.11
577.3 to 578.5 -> -0.015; 6.98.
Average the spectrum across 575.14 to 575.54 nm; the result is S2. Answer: 6.39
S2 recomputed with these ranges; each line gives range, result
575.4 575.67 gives 6.57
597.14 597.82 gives 7.01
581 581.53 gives 6.95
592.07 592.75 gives 6.89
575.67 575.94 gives 6.92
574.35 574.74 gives 7.17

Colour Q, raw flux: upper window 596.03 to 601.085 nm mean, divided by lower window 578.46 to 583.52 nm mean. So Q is 1.0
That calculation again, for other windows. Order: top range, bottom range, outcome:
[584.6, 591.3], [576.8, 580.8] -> 0.98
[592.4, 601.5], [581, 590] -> 1.00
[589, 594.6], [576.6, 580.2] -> 0.98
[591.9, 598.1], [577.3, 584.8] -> 0.99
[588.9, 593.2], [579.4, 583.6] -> 0.97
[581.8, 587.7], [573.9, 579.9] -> 1.02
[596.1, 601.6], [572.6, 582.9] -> 0.99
